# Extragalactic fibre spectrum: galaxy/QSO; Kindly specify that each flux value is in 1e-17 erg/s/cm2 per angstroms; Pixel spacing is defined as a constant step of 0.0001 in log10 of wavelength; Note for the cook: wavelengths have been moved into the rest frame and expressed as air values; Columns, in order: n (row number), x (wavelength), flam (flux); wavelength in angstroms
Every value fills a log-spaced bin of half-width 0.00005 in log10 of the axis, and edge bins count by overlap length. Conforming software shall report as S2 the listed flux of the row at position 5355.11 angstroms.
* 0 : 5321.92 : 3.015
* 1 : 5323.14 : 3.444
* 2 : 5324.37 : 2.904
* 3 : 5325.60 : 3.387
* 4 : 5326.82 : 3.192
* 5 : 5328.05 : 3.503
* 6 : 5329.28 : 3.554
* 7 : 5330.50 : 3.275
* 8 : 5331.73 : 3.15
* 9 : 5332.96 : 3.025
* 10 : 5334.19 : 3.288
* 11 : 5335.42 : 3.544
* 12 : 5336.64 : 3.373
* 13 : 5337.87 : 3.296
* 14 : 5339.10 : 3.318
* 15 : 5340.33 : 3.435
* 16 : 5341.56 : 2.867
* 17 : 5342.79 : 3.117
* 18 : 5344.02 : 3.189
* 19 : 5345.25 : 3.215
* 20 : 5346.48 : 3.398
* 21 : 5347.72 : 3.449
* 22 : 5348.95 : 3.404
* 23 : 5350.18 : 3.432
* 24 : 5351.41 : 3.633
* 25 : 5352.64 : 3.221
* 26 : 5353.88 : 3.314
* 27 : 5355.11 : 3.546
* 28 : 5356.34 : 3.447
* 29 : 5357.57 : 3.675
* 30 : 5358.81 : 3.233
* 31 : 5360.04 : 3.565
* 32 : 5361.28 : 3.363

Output 3.546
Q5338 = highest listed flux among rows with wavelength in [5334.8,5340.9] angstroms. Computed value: 3.544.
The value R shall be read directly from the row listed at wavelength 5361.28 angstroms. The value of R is 3.363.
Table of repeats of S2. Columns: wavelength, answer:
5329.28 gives 3.554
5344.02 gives 3.189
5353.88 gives 3.314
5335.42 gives 3.544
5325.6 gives 3.387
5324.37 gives 2.904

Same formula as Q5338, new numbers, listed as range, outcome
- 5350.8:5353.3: 3.633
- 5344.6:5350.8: 3.449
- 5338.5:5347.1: 3.435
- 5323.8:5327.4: 3.387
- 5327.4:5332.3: 3.554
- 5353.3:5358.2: 3.675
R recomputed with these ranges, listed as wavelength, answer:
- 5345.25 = 3.215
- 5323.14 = 3.444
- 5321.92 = 3.015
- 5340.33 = 3.435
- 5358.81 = 3.233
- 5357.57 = 3.675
